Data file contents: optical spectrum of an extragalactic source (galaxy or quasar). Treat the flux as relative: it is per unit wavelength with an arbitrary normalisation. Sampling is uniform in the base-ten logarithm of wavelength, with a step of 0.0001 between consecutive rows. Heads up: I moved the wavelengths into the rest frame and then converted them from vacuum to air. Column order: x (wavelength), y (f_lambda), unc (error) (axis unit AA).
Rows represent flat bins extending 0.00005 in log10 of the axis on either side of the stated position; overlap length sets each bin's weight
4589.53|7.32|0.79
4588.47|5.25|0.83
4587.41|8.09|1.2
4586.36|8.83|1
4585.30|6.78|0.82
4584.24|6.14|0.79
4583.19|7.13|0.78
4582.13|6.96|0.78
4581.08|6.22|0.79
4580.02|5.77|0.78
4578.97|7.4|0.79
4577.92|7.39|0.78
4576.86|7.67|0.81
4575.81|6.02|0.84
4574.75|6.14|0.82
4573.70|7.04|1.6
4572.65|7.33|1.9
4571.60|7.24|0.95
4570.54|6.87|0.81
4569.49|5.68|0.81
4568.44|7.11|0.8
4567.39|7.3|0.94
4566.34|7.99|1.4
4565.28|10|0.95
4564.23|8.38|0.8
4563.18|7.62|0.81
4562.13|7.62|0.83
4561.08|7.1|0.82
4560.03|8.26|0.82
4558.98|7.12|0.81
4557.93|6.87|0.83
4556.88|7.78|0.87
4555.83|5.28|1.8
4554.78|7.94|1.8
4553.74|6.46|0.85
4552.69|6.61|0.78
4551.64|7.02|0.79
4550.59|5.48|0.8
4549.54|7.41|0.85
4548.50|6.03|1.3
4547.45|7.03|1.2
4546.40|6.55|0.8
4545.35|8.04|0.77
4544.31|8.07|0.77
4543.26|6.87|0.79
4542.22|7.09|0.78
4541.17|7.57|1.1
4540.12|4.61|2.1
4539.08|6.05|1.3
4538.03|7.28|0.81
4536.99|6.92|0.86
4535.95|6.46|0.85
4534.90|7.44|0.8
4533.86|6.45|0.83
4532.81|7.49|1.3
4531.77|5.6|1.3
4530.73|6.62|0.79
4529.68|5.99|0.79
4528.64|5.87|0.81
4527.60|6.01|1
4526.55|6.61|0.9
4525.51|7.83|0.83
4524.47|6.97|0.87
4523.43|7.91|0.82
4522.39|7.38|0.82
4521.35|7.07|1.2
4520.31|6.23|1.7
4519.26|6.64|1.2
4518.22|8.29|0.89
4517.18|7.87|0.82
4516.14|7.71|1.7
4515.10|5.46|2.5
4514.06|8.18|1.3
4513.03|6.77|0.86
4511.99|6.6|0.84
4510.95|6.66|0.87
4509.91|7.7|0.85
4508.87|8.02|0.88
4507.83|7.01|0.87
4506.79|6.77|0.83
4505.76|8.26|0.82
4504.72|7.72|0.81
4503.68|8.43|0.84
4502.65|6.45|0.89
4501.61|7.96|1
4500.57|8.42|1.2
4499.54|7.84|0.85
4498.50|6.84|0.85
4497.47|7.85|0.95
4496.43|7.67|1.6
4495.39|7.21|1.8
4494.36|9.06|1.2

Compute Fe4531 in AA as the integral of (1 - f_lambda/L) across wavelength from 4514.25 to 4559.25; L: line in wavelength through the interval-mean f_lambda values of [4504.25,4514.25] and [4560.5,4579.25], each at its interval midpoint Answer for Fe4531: 3.0 AA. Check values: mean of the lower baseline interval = 7.34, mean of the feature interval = 6.84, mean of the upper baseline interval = 7.33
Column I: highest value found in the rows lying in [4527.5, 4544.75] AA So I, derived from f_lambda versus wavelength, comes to 8.07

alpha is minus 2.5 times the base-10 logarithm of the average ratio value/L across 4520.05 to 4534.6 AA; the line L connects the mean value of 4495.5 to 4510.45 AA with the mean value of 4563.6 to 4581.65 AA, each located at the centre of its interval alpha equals 0.11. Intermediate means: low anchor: 7.62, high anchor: 7.15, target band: 6.74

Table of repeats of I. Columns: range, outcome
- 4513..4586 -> 10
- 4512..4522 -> 8.29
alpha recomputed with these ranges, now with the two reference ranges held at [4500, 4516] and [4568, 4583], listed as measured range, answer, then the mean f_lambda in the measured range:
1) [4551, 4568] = -0.080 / 7.44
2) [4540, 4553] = 0.027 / 6.87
